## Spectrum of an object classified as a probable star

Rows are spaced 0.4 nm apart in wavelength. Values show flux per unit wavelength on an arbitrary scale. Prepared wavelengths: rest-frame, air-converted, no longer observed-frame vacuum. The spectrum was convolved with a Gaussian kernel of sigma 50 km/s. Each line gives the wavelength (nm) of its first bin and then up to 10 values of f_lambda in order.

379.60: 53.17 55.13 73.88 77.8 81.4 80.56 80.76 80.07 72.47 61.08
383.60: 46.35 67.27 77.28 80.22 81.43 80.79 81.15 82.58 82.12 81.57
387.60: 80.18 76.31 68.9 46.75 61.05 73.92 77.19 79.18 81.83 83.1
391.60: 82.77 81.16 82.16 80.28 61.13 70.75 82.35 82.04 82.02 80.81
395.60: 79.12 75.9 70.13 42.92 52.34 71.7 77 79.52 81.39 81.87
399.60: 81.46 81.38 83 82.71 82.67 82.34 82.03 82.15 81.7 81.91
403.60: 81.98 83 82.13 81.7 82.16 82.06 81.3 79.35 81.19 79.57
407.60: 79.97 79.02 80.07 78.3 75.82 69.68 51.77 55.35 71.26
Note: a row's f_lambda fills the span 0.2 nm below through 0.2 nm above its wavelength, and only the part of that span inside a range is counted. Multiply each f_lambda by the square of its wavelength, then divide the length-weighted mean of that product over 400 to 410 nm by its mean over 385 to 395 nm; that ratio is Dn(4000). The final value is 1.12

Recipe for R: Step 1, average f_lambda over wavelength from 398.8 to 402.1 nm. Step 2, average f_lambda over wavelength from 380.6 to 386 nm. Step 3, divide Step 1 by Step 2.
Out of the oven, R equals 1.1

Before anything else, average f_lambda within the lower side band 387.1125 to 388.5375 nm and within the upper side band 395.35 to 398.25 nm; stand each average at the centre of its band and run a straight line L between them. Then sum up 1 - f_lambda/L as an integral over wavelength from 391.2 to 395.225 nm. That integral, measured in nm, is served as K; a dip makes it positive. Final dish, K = -0.43 nm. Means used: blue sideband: 76.7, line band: 78.7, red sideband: 67.5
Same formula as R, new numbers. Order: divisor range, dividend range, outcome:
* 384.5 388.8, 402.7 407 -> 1.05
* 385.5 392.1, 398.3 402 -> 1.07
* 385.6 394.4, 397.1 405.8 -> 1.05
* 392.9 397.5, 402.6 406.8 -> 1.15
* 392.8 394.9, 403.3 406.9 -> 1.08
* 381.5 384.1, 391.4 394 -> 1.11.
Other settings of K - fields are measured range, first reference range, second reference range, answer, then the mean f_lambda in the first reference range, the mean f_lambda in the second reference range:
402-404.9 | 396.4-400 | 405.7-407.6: -0.19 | 71.6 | 80.4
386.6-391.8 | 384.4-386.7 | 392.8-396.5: 0.27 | 80.9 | 76.4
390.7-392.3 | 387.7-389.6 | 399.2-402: -0.30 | 65.3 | 82.2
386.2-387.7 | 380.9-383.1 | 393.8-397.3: -0.11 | 78.2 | 72.5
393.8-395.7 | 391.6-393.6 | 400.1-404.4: -0.09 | 76.3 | 82.3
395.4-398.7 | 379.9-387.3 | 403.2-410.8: 0.31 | 75.1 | 76.9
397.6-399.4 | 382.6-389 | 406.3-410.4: -0.13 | 72.9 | 74.4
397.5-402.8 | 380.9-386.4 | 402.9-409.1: -0.11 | 75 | 80.8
